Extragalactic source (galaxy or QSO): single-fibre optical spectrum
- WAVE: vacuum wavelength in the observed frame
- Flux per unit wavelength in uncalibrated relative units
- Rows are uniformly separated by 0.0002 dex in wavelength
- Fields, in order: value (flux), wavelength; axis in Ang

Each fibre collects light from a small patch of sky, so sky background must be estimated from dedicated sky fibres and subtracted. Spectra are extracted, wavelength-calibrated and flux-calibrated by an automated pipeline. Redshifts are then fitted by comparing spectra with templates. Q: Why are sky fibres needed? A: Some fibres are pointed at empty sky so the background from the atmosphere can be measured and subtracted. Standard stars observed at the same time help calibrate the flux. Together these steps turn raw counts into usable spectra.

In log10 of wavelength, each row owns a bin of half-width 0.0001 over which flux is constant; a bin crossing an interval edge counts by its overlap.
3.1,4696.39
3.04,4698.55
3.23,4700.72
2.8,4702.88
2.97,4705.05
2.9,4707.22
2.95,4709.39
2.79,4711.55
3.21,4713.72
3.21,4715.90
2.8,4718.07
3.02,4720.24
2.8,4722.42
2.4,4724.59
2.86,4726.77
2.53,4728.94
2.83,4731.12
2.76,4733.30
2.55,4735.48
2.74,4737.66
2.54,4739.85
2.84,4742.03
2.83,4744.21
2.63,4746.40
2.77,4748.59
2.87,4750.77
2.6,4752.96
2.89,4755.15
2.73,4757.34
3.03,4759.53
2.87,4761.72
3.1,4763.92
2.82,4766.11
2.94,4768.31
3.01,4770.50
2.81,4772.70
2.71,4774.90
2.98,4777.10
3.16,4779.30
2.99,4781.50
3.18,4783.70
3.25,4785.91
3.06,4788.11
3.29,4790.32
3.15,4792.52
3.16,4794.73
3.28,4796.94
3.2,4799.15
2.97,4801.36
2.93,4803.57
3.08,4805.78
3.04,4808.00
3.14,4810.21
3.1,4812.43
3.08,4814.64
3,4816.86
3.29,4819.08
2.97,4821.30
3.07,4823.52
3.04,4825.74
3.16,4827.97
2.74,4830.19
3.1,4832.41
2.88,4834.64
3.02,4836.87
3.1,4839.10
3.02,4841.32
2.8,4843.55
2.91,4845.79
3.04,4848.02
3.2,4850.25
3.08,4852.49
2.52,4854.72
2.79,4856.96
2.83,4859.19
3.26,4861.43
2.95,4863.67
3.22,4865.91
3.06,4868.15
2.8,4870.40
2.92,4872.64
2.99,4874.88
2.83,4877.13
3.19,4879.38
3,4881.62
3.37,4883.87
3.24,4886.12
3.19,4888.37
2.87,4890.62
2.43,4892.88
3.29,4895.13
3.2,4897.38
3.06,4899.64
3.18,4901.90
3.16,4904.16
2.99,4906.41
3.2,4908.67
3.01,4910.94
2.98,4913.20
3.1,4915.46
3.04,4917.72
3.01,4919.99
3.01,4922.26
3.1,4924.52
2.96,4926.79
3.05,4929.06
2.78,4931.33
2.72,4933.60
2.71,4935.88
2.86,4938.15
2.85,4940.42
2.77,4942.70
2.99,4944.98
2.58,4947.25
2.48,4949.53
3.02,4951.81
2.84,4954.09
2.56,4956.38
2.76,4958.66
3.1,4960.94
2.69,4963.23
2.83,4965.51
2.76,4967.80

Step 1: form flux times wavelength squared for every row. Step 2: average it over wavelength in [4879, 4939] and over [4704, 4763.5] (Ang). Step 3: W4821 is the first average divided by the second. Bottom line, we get 1.16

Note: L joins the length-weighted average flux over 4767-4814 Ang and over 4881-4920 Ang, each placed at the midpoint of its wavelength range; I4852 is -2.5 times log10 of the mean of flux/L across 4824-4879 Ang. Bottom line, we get 0.04 mag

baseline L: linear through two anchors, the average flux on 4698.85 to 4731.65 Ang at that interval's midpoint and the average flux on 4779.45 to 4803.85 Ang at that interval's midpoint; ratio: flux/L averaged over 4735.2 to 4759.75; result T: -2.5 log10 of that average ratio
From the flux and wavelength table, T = 0.094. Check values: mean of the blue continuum 2.89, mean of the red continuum 3.14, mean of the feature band 2.75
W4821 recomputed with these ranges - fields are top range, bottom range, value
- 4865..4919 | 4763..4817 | 1.04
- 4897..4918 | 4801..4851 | 1.05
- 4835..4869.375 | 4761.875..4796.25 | 1.01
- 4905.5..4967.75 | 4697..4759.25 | 1.11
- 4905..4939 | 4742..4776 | 1.12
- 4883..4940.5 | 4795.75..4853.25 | 1.03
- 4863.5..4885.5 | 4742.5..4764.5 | 1.13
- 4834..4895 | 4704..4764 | 1.12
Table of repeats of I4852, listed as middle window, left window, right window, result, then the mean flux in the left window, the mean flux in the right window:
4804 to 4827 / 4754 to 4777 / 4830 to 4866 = -0.05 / 2.89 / 2.97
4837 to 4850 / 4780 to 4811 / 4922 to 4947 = 0.02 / 3.12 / 2.88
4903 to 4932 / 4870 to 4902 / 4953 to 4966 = -0.04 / 3.04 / 2.79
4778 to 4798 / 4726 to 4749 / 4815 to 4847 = -0.11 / 2.71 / 3.01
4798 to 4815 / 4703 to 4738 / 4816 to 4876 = -0.05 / 2.83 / 2.99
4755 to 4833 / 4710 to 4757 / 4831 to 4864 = -0.06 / 2.79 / 2.97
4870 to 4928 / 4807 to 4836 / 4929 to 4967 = -0.06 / 3.05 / 2.79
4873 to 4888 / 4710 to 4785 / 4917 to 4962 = -0.09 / 2.85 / 2.86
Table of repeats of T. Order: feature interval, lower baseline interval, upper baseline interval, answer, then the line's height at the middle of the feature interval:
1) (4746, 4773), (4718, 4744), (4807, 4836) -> -0.013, 2.83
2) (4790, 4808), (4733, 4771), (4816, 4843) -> -0.065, 2.94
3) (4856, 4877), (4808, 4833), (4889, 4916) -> 0.027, 3.05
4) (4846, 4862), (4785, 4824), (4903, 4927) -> 0.050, 3.09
